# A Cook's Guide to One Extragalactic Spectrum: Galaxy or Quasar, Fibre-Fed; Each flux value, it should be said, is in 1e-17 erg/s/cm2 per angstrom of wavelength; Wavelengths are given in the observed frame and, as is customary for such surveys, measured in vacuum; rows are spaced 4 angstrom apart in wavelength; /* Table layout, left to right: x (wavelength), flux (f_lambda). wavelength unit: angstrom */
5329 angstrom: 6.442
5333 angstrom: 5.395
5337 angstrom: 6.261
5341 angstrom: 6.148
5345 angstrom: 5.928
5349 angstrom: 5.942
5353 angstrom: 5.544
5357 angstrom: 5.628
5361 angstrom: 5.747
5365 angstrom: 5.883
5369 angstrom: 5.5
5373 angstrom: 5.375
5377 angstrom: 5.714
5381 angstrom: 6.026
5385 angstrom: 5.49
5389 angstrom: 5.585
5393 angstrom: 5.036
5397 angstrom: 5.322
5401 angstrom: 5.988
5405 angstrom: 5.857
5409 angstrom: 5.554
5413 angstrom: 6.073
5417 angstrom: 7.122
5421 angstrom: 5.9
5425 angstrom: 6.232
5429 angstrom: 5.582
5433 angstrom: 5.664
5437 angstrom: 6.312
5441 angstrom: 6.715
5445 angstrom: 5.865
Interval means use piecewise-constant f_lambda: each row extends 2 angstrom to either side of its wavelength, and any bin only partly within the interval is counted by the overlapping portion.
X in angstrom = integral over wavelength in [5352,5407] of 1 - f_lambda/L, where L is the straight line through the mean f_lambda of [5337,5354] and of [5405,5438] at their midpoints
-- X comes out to 3.38 angstrom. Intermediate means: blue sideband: 5.95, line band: 5.62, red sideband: 6.04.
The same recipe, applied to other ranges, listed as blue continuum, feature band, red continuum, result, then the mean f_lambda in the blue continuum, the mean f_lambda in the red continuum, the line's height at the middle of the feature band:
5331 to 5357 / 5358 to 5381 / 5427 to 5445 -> 0.89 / 5.85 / 6.05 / 5.91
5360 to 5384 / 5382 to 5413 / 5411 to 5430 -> 1.93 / 5.7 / 6.21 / 5.97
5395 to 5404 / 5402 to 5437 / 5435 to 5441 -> 0.31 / 5.68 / 6.45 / 6.08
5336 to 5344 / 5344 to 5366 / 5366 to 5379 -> 0.43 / 6.16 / 5.56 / 5.88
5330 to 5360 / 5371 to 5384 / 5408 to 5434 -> 0.54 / 5.85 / 6.05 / 5.94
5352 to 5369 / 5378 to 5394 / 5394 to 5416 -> 0.47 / 5.69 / 5.79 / 5.74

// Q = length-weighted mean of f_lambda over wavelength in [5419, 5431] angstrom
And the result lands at 5.9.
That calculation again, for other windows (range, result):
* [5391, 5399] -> 5.18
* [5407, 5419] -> 6.25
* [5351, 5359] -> 5.59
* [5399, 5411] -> 5.8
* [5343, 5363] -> 5.76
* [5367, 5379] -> 5.53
